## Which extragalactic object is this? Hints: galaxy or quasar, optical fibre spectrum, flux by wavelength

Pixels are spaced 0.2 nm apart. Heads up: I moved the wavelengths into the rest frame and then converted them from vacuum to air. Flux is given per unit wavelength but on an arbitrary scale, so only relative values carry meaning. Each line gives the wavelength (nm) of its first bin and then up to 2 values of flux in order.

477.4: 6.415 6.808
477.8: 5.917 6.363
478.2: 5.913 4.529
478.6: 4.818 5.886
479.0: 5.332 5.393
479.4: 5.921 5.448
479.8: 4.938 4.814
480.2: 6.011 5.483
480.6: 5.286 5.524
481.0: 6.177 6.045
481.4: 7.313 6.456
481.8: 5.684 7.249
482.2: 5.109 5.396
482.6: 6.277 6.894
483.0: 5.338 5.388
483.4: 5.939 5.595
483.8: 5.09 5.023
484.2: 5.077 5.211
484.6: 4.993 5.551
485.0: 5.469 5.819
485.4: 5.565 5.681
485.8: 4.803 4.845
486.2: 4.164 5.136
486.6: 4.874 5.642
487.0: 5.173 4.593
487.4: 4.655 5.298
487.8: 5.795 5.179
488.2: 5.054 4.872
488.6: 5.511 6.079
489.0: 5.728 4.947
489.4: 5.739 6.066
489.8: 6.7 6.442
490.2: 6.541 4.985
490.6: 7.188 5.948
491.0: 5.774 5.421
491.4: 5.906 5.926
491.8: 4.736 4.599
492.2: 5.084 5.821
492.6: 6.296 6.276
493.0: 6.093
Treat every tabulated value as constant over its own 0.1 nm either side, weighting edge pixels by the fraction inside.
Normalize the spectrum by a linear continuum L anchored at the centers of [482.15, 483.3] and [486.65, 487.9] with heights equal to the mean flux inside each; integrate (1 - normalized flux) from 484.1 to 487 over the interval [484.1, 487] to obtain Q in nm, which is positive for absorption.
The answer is 0.11 nm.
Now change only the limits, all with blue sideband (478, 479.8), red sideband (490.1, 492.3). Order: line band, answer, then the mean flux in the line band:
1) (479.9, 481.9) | -0.151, 5.88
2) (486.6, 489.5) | 0.157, 5.29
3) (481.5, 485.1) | -0.094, 5.65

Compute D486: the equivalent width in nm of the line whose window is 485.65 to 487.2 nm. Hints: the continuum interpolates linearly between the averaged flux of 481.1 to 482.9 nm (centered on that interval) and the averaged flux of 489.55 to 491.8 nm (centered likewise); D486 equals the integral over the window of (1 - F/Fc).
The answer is 0.30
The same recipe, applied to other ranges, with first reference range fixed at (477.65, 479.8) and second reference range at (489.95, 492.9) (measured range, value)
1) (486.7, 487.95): 0.11 nm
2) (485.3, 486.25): 0.10 nm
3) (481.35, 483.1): -0.17 nm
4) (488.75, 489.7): 0.01 nm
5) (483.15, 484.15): 0.04 nm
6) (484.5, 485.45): 0.03 nm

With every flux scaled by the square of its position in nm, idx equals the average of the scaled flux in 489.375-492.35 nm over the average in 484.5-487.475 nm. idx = 1.15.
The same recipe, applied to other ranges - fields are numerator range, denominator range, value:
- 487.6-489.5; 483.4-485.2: 1.04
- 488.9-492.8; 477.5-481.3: 1.08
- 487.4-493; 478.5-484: 1.03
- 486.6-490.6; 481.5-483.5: 0.95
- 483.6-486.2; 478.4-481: 0.99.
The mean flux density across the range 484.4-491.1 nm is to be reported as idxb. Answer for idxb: 5.48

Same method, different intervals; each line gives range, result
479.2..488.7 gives 5.47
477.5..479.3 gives 5.66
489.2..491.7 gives 6.01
